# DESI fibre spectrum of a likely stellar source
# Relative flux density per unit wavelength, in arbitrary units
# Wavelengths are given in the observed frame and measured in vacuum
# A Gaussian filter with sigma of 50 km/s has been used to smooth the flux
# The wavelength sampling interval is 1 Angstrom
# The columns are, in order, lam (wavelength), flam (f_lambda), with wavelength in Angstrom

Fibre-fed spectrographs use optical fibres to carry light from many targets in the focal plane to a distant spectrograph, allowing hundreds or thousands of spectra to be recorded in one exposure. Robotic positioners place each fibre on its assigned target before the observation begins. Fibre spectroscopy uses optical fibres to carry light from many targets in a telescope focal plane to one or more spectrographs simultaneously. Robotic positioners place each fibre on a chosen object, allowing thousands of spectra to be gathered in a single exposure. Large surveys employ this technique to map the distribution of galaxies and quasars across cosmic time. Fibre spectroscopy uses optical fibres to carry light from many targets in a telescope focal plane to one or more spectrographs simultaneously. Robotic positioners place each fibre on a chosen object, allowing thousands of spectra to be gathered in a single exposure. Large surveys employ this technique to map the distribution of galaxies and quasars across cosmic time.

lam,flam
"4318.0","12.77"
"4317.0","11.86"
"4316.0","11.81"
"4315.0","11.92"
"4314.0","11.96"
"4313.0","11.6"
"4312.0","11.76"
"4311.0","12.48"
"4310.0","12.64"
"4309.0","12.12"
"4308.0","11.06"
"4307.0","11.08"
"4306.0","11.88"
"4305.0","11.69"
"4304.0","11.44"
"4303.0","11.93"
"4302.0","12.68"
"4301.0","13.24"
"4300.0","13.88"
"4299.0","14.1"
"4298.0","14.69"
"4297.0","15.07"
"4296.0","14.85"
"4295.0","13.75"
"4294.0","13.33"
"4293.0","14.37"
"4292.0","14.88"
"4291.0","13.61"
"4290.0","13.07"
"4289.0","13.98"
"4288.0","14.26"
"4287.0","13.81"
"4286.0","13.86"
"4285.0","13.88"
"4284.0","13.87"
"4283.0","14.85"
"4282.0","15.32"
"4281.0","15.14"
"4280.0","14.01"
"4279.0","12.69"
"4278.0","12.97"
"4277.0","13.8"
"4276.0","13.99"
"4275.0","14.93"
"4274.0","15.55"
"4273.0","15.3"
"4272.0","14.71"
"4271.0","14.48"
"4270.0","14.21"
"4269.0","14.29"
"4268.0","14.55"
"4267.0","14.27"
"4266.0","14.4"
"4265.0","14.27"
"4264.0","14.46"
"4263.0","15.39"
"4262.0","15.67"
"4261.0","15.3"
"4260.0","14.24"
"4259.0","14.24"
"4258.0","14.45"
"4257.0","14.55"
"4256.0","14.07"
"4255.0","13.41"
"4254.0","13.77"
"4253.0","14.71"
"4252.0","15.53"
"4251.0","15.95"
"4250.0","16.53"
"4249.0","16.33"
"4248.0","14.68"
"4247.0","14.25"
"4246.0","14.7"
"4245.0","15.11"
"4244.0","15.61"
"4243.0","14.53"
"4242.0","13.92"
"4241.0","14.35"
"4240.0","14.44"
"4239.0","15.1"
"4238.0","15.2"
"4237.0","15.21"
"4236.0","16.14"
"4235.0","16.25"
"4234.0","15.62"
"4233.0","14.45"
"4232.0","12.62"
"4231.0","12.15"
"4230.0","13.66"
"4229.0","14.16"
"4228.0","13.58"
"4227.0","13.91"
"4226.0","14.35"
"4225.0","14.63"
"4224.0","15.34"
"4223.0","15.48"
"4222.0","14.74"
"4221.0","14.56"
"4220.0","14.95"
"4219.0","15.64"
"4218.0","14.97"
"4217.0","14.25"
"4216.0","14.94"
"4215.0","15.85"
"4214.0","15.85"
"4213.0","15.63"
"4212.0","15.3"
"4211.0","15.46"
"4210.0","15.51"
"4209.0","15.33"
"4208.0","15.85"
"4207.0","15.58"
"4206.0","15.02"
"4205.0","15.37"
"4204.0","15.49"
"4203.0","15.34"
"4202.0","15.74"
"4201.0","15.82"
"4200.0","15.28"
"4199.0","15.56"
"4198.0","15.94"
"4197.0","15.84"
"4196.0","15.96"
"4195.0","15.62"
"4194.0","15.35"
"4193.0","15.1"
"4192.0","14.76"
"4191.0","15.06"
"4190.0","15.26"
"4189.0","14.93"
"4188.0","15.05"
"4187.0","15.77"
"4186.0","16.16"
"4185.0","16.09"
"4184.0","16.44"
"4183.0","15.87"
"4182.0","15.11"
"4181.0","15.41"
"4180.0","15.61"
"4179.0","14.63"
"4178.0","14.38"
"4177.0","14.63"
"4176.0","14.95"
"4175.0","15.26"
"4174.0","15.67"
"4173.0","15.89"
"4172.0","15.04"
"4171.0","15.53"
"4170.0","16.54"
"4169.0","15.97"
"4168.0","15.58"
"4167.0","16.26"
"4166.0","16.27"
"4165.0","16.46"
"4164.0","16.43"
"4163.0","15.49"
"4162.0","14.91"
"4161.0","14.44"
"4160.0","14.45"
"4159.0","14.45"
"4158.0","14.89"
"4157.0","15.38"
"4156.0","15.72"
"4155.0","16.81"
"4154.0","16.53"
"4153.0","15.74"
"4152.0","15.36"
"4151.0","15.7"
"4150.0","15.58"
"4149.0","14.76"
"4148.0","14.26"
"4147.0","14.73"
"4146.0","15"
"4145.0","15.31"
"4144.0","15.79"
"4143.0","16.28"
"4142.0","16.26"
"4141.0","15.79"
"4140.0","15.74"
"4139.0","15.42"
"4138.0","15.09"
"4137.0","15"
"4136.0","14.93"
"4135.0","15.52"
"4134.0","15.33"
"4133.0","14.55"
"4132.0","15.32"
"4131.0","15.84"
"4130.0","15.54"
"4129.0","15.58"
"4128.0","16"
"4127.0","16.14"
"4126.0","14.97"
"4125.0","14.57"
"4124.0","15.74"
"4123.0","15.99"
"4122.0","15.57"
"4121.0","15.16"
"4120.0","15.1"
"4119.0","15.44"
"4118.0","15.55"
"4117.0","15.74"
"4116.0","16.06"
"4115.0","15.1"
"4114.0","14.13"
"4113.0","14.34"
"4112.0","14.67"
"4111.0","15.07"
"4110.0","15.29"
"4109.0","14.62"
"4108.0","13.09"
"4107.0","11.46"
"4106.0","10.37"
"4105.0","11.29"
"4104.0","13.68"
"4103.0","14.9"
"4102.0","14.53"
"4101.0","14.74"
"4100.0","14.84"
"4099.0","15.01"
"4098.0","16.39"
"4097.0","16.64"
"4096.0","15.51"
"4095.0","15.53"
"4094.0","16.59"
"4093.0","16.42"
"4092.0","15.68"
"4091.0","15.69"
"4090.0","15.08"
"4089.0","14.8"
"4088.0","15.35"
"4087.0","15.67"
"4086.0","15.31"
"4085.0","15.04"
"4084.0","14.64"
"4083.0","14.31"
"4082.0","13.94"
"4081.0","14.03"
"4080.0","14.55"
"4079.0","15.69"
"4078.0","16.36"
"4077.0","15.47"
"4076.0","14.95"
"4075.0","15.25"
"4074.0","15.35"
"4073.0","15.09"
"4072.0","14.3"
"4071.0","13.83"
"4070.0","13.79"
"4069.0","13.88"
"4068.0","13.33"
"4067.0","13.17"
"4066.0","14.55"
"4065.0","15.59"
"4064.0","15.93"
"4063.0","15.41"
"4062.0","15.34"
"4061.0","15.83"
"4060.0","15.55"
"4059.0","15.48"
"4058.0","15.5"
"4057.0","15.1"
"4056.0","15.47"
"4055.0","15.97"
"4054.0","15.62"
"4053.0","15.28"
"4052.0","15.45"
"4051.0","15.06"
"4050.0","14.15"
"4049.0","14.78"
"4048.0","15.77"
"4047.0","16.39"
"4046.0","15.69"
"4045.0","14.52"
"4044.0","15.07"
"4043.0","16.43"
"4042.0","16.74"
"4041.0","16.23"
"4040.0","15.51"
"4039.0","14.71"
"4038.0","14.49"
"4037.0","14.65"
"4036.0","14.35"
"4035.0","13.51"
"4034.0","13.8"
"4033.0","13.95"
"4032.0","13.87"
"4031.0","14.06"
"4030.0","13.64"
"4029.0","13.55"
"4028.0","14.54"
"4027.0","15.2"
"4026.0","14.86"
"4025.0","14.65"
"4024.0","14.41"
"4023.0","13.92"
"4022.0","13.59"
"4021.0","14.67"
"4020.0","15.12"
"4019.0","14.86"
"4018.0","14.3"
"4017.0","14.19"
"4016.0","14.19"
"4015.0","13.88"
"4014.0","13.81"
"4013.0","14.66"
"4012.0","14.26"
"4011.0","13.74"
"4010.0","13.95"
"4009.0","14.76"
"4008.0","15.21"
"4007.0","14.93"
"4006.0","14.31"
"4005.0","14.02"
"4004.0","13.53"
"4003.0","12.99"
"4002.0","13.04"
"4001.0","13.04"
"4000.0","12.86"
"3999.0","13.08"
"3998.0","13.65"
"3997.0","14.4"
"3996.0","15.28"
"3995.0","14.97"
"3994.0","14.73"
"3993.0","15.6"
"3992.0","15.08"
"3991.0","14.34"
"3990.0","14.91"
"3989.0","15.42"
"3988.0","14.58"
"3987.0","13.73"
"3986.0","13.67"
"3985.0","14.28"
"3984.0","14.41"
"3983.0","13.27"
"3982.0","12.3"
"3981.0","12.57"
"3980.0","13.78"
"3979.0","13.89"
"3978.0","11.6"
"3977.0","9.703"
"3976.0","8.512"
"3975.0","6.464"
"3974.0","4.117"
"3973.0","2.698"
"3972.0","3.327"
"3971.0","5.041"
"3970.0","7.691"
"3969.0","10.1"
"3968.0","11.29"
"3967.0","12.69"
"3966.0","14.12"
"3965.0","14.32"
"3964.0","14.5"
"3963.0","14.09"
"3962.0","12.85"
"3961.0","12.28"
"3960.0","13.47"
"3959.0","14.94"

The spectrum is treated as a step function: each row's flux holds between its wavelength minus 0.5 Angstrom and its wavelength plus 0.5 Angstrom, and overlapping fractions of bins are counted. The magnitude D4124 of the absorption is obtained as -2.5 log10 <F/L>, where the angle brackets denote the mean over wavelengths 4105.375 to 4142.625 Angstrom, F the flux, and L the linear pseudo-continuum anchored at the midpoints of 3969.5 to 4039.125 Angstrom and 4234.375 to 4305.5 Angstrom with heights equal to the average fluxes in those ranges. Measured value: -0.10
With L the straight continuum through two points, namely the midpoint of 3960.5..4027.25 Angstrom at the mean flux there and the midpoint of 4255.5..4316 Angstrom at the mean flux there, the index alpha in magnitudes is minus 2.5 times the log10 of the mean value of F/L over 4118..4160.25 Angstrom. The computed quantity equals -0.16 mag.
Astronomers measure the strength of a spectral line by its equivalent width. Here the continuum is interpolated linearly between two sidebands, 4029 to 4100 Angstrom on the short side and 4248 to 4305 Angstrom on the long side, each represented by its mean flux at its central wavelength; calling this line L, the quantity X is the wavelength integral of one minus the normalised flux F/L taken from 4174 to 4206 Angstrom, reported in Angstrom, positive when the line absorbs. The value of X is -1.8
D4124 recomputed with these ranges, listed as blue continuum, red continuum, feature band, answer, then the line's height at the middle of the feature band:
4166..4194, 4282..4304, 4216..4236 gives 0.020 mag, 14.8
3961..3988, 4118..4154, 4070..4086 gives -0.074 mag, 13.9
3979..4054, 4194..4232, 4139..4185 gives -0.043 mag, 14.9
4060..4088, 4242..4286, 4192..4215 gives -0.061 mag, 14.7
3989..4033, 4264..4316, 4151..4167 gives -0.125 mag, 13.9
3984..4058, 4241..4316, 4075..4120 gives -0.035 mag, 14.4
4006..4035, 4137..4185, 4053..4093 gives -0.022 mag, 14.7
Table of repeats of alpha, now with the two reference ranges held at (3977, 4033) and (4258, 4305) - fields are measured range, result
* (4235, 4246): -0.07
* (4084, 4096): -0.10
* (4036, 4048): -0.10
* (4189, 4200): -0.10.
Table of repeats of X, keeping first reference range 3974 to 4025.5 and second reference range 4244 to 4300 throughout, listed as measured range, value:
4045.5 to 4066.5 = -2.4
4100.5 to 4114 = 0.3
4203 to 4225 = -1.5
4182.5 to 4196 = -1.2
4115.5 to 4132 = -1.8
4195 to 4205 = -1.0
